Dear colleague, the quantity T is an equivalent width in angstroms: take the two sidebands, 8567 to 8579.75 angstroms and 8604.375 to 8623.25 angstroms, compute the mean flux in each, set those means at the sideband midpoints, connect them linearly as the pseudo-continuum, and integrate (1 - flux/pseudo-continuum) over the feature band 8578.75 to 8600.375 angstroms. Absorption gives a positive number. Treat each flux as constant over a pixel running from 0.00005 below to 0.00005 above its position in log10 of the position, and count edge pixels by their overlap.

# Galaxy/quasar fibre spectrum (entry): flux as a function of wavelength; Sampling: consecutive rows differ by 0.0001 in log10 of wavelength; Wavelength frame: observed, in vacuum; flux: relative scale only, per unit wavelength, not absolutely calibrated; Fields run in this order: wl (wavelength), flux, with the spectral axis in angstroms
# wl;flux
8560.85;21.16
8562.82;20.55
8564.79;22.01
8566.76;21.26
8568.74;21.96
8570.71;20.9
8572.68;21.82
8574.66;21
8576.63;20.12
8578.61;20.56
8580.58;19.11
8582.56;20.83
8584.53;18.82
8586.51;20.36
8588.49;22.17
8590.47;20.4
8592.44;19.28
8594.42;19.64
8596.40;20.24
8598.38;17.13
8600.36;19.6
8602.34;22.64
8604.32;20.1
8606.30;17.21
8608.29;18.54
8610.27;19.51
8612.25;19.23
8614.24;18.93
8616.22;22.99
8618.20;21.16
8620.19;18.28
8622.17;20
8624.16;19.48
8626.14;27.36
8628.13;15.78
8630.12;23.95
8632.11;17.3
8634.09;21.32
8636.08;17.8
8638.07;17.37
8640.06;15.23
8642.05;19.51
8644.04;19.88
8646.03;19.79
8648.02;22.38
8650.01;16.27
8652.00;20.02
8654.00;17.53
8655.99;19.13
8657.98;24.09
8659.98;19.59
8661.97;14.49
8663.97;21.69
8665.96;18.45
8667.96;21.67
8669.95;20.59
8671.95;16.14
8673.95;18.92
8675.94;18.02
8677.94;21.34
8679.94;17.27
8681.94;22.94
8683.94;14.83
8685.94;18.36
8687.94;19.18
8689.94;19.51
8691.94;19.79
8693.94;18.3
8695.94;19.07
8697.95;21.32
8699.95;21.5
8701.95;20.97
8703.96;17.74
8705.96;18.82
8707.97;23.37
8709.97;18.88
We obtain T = 0.67 angstroms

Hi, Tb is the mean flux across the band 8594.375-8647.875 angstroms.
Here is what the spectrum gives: 19.7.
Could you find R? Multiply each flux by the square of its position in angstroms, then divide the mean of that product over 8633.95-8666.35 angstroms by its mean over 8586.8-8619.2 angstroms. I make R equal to 0.97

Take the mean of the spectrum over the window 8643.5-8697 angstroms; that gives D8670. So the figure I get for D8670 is 19.2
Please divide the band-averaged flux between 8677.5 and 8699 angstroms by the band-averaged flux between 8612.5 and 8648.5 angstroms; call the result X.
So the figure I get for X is 1.0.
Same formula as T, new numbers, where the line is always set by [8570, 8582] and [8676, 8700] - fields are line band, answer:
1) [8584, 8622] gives 0.9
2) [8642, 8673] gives 0.3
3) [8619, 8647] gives 0.6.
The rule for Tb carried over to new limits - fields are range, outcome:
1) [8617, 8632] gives 20.7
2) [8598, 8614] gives 19.3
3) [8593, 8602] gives 19.4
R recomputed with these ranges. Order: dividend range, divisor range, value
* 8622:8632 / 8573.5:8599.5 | 1.06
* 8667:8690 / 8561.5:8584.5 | 0.94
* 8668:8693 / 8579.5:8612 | 0.98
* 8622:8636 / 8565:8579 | 0.99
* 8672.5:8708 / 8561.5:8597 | 0.96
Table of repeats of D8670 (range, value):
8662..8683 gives 19.4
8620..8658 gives 19.5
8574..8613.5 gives 19.8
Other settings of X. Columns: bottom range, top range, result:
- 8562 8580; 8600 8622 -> 0.94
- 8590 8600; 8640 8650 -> 1.01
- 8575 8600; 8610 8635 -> 1.03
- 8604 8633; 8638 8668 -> 0.96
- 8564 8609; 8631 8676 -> 0.94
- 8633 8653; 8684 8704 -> 1.03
